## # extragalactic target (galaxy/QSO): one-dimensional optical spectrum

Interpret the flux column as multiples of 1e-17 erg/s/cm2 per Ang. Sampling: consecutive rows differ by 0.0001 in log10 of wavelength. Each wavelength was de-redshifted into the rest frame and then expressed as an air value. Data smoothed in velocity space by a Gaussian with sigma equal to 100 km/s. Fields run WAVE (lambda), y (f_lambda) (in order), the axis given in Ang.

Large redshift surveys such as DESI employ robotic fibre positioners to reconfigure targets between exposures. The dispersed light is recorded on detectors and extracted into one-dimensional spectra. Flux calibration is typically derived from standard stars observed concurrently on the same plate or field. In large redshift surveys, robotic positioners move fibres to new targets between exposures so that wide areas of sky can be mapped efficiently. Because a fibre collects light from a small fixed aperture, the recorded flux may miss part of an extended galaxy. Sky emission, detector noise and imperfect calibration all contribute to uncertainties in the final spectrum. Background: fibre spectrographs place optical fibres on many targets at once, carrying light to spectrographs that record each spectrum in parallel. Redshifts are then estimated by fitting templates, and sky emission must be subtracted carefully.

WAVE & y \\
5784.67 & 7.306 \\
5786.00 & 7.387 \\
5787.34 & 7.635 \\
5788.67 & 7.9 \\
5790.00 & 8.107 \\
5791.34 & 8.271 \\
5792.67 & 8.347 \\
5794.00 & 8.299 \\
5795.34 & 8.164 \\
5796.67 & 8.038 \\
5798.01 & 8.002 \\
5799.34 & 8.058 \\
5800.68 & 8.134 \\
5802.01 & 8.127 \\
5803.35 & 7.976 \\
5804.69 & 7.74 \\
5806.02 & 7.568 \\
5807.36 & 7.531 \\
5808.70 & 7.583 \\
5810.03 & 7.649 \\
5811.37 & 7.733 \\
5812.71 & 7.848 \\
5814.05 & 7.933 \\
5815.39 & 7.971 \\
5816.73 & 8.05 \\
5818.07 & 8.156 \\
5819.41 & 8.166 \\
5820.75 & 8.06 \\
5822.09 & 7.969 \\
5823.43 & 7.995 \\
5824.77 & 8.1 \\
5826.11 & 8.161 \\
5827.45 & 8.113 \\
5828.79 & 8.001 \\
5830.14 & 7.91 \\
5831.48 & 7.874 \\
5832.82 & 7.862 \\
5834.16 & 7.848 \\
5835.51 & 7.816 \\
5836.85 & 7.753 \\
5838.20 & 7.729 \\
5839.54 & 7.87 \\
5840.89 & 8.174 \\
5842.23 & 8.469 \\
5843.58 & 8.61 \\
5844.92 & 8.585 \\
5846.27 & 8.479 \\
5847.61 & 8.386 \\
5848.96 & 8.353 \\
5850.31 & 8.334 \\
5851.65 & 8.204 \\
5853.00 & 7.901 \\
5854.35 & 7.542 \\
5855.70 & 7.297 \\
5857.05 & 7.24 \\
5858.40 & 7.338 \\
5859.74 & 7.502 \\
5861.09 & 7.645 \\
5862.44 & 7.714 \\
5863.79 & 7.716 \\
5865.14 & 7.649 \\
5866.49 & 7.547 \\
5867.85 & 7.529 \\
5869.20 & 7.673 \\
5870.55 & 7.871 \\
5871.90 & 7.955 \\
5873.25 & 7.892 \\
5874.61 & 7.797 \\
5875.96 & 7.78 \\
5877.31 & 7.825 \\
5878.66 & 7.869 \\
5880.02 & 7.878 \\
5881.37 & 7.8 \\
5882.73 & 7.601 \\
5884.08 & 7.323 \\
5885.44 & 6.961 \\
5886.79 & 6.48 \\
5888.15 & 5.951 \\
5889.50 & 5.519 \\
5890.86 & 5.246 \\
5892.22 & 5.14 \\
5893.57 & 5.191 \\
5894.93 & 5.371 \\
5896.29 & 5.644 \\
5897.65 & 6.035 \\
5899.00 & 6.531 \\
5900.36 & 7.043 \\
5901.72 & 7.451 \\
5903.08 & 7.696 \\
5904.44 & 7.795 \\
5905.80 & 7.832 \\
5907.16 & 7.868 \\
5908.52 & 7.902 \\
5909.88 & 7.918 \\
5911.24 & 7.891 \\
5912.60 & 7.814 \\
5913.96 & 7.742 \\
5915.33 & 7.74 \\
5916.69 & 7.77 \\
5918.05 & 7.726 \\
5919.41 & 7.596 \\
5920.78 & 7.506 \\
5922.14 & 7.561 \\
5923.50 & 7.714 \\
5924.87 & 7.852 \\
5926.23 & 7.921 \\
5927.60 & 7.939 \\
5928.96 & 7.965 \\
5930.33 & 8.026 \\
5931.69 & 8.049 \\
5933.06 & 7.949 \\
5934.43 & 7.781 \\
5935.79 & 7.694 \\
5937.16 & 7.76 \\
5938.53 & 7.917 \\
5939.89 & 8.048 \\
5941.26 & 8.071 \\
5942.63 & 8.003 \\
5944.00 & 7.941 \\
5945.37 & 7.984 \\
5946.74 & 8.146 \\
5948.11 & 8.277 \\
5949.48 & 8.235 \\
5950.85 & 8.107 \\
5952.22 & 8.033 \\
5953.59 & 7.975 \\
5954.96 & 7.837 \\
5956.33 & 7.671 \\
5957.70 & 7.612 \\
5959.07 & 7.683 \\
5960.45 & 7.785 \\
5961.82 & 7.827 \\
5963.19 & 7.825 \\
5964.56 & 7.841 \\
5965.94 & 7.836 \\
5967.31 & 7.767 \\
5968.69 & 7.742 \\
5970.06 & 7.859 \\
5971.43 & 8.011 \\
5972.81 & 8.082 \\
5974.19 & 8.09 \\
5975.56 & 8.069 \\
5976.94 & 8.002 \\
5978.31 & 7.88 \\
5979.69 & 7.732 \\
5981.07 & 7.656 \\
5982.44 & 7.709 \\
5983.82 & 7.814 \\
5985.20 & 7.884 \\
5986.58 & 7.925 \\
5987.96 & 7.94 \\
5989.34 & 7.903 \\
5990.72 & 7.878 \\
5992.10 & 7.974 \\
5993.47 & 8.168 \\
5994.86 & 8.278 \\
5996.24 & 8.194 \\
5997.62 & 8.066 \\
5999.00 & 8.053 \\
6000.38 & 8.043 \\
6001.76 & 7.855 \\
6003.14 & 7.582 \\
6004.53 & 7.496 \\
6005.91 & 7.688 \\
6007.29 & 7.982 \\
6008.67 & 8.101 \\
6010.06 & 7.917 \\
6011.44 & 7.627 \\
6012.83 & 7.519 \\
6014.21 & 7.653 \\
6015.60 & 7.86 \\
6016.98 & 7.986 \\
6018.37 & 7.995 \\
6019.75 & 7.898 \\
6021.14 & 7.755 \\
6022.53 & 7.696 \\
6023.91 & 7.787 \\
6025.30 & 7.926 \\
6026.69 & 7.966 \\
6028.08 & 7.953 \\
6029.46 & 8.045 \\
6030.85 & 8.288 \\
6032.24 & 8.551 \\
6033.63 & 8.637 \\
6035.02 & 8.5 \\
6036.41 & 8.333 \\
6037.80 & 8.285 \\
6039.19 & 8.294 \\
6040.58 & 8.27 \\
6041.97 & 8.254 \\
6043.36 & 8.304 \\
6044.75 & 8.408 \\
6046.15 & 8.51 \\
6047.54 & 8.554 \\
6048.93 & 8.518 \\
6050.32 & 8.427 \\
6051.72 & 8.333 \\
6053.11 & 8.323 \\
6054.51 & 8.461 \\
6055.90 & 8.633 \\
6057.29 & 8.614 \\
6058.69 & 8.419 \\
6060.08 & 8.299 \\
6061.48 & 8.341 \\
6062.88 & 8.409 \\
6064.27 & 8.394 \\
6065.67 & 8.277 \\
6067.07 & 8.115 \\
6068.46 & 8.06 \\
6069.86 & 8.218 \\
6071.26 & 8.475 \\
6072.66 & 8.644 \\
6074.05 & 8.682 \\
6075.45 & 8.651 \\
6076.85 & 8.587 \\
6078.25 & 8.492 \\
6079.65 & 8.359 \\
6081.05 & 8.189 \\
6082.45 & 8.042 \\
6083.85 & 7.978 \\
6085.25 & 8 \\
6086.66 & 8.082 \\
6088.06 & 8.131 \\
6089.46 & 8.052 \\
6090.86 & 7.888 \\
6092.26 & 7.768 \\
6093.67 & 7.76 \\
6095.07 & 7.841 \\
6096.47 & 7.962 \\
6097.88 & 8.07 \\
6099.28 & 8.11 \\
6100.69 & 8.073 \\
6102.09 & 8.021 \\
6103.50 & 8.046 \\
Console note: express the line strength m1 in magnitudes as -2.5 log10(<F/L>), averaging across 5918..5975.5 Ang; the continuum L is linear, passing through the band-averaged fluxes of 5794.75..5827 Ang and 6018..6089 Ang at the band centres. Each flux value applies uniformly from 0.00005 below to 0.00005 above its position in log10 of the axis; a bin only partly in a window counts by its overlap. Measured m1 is 0.033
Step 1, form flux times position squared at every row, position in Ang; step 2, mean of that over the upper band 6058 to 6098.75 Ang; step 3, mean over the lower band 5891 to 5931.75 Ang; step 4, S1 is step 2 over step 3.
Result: 1.19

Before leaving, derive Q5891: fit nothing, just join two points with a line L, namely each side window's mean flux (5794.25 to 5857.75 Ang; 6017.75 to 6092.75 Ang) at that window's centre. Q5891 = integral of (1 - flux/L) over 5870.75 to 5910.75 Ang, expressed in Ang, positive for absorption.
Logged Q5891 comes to 5.1 Ang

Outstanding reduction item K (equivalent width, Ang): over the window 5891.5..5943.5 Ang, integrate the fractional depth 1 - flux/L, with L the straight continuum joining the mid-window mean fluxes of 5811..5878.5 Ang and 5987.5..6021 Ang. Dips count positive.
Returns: 3.0 Ang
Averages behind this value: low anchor 7.92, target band 7.46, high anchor 7.9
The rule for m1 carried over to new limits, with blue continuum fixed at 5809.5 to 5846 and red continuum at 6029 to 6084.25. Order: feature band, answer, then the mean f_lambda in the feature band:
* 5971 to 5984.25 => 0.048 mag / 7.9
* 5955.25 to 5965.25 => 0.065 mag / 7.75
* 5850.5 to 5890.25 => 0.083 mag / 7.49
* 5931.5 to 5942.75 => 0.039 mag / 7.91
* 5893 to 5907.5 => 0.202 mag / 6.75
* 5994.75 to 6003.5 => 0.037 mag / 8.02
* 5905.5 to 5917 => 0.044 mag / 7.83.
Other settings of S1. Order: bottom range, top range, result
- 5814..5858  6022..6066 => 1.11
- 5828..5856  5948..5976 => 1.02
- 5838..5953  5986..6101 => 1.13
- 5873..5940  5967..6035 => 1.12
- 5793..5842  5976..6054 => 1.08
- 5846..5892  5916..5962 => 1.08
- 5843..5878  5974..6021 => 1.05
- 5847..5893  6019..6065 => 1.18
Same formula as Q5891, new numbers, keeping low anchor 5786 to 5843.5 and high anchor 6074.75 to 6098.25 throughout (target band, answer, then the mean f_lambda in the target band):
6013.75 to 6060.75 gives -0.87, 8.23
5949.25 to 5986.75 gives 0.82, 7.87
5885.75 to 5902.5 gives 4.20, 6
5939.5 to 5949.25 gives -0.05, 8.07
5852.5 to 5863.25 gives 0.63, 7.52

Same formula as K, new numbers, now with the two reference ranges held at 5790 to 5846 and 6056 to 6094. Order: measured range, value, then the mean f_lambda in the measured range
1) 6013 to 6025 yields 0.57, 7.82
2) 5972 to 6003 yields 0.84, 7.96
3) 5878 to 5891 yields 1.85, 6.93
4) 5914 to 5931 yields 0.71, 7.77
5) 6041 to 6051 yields -0.22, 8.42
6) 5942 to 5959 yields 0.35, 7.98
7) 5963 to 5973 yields 0.36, 7.86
